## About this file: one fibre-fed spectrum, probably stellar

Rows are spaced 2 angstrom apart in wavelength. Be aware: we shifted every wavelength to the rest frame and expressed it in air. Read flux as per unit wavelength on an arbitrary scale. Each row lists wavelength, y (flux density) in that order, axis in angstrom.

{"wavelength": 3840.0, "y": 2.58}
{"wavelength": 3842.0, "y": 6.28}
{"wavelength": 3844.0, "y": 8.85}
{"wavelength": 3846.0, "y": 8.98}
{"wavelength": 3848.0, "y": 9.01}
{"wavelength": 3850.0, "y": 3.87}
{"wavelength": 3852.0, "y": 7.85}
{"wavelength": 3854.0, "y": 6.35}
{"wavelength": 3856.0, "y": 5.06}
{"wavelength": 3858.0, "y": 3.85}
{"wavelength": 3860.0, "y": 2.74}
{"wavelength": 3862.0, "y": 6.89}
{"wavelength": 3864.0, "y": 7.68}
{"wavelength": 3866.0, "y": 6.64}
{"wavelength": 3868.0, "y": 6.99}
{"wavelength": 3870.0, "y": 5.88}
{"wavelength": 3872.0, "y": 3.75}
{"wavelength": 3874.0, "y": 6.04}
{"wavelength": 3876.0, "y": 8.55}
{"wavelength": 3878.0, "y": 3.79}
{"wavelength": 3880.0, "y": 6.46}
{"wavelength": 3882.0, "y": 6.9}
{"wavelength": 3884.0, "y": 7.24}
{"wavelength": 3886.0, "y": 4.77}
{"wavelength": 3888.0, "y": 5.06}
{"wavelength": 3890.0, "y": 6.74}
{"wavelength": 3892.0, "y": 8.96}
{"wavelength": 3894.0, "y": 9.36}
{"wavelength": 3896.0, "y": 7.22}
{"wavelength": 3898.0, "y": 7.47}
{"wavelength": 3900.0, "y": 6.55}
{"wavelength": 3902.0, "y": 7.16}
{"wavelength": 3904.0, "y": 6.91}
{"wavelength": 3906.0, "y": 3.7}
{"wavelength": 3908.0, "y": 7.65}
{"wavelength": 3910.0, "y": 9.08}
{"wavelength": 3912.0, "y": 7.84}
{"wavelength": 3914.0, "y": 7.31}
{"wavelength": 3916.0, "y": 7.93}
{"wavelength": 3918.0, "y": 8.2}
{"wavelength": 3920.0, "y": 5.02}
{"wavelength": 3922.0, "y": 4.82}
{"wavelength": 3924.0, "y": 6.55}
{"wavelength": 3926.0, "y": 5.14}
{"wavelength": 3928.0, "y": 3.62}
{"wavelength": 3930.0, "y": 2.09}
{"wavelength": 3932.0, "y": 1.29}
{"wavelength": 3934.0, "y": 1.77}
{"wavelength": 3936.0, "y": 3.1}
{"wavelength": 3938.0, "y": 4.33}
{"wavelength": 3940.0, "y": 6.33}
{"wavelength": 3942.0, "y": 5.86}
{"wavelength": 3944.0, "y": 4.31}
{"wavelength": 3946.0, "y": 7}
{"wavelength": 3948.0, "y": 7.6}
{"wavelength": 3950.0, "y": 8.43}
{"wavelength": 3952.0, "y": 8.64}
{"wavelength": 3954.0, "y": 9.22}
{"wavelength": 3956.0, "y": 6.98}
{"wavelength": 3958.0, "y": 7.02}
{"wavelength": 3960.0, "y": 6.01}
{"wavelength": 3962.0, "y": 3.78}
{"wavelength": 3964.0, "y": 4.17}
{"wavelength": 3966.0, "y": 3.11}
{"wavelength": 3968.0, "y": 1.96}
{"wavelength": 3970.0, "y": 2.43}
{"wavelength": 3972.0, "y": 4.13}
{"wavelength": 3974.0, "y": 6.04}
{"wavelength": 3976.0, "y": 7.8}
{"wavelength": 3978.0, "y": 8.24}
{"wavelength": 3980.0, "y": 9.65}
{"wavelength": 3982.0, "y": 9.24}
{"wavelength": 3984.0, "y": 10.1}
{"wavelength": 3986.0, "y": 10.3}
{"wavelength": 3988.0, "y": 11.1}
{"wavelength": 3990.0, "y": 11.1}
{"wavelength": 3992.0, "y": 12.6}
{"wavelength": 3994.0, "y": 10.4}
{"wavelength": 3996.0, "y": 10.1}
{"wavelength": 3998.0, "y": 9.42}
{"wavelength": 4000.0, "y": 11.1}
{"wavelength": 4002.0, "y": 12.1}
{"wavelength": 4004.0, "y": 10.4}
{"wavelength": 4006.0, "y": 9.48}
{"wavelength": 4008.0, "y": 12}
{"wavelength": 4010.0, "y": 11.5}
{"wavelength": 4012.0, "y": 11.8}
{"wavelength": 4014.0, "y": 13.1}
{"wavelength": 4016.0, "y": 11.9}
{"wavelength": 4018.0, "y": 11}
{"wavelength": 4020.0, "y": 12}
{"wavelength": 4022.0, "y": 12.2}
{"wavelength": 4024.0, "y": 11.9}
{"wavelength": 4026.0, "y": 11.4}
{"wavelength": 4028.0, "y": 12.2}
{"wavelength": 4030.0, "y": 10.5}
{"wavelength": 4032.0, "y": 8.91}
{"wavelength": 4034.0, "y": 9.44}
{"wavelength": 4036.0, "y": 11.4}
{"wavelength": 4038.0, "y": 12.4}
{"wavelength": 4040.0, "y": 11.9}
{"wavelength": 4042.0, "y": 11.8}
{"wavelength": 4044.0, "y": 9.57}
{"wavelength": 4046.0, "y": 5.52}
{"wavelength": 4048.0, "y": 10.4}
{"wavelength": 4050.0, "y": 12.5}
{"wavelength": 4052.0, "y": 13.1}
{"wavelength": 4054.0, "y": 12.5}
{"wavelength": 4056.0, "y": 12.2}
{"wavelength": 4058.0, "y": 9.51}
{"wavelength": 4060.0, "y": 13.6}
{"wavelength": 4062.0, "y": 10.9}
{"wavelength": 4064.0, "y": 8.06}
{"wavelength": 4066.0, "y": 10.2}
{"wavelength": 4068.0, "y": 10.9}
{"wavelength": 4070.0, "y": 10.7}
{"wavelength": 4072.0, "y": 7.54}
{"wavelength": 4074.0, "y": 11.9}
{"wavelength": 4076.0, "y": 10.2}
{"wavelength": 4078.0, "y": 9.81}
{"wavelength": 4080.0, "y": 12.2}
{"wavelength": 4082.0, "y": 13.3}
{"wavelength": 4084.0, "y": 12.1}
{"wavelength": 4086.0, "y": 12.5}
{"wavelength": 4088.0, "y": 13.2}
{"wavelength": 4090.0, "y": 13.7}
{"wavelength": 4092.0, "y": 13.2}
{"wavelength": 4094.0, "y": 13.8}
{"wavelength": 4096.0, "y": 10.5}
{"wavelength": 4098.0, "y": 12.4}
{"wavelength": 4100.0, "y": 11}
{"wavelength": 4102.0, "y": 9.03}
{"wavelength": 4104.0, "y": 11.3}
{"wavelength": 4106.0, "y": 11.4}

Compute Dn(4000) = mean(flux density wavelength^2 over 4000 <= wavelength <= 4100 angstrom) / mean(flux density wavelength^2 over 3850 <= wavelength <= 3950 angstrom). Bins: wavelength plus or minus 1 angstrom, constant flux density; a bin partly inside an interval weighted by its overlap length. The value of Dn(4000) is 2.04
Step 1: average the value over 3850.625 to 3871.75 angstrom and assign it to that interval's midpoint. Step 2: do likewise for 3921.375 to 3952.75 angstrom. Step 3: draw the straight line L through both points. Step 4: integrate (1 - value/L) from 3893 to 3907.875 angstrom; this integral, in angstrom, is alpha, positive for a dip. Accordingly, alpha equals -4.1 angstrom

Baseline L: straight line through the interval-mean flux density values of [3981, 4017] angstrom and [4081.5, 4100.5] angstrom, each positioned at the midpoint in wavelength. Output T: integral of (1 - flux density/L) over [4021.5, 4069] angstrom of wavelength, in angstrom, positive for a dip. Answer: 3.38 angstrom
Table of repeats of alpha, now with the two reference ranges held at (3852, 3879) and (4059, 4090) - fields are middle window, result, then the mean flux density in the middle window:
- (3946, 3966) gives 3.49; 6.69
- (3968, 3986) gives 3.41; 7.08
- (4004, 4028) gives -4.77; 11.6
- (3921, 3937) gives 8.32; 3.55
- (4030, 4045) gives -0.72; 10.8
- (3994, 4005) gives -1.58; 10.6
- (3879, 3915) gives -2.25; 7.02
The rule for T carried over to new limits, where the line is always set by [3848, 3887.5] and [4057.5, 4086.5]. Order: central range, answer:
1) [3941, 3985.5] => 9.53 angstrom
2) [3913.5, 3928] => 2.01 angstrom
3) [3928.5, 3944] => 8.21 angstrom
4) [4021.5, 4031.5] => -1.73 angstrom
